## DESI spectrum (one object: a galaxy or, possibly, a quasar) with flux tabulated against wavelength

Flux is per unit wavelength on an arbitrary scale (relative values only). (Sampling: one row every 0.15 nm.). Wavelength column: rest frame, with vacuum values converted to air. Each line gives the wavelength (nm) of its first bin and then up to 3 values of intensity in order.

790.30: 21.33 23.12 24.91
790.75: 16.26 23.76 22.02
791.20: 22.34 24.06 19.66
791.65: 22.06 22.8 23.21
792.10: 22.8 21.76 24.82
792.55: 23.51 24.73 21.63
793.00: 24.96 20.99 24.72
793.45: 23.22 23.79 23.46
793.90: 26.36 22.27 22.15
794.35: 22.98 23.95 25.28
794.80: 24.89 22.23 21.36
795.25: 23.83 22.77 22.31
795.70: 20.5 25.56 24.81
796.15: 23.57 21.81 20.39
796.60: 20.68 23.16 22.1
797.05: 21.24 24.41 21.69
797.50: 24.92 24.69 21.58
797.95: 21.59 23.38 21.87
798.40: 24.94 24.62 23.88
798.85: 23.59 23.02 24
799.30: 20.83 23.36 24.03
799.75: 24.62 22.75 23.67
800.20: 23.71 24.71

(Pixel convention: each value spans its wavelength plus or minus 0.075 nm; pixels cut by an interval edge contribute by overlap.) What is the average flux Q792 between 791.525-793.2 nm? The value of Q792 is 23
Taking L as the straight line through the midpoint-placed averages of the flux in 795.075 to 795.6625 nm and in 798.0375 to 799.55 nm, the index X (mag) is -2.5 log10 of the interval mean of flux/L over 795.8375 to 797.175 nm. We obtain 0.014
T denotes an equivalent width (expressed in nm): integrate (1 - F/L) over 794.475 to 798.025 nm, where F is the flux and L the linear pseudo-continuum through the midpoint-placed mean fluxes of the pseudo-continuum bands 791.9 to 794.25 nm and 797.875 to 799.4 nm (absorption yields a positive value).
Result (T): 0.062 nm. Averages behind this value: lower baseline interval 23.4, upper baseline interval 23.2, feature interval 22.9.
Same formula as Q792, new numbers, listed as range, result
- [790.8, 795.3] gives 23.1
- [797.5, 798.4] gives 23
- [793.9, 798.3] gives 22.9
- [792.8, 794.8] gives 23.6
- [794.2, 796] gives 23.3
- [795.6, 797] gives 22.5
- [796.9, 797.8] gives 23.1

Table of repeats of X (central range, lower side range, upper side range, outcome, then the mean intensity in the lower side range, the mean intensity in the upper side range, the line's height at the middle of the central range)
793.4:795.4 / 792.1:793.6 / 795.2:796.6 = -0.02 mag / 23.4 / 22.7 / 23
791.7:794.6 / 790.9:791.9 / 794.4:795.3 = -0.02 mag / 22.3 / 23.6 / 22.9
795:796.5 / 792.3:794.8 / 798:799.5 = 0.04 mag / 23.7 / 23.3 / 23.5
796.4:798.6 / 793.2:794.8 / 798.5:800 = 0.04 mag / 23.8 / 23.5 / 23.6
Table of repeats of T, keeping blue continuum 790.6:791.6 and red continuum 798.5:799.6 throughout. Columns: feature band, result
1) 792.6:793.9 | -0.09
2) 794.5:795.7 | -0.03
